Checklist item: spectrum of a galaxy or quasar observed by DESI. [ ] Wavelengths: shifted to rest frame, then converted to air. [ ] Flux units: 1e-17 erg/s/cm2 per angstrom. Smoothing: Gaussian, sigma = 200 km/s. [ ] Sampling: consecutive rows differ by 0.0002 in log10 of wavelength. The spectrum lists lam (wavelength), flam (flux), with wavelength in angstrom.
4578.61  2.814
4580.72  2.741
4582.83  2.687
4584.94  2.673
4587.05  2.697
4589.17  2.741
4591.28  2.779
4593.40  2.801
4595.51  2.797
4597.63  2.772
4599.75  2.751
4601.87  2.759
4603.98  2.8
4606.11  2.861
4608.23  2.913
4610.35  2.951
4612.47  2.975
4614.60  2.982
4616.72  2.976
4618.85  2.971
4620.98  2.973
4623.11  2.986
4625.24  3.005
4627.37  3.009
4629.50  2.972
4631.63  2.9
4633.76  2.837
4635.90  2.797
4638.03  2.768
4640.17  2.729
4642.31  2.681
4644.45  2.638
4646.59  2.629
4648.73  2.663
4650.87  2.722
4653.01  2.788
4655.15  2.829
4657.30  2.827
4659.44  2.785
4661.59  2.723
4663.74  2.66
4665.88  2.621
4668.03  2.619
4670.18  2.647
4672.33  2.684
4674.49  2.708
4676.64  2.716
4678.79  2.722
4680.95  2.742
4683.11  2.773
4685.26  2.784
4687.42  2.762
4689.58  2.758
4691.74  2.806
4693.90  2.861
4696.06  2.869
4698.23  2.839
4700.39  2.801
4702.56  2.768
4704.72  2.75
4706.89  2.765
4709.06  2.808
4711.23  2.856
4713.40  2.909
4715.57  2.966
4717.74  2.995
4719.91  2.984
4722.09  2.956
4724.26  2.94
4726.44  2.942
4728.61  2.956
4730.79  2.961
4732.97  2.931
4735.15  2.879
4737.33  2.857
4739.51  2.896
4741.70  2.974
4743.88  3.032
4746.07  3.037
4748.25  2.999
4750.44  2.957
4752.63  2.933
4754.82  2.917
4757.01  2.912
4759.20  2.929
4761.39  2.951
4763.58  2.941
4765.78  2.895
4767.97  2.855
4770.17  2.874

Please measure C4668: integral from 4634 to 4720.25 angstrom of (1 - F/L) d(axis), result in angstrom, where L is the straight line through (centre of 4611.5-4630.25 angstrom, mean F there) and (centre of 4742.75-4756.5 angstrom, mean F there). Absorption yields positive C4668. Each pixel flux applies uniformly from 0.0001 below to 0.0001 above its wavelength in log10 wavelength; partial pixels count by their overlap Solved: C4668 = 6.1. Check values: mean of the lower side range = 2.98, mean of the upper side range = 2.98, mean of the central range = 2.77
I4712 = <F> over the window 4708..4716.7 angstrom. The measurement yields 2.89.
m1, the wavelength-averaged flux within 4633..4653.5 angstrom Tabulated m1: 2.72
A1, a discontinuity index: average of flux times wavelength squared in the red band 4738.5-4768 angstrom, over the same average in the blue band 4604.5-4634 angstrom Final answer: 1.1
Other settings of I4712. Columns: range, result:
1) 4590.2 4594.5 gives 2.79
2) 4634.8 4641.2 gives 2.76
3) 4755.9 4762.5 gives 2.93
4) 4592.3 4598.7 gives 2.79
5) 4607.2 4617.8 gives 2.96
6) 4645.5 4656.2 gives 2.73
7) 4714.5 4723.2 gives 2.98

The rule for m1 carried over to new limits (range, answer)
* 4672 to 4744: 2.85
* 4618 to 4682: 2.78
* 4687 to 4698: 2.82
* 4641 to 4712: 2.75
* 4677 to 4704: 2.79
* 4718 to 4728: 2.96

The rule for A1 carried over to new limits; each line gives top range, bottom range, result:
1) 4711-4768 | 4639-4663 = 1.12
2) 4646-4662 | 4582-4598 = 1.03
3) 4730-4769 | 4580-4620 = 1.11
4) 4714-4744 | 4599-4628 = 1.06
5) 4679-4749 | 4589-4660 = 1.05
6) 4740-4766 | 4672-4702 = 1.10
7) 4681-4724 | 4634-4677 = 1.07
